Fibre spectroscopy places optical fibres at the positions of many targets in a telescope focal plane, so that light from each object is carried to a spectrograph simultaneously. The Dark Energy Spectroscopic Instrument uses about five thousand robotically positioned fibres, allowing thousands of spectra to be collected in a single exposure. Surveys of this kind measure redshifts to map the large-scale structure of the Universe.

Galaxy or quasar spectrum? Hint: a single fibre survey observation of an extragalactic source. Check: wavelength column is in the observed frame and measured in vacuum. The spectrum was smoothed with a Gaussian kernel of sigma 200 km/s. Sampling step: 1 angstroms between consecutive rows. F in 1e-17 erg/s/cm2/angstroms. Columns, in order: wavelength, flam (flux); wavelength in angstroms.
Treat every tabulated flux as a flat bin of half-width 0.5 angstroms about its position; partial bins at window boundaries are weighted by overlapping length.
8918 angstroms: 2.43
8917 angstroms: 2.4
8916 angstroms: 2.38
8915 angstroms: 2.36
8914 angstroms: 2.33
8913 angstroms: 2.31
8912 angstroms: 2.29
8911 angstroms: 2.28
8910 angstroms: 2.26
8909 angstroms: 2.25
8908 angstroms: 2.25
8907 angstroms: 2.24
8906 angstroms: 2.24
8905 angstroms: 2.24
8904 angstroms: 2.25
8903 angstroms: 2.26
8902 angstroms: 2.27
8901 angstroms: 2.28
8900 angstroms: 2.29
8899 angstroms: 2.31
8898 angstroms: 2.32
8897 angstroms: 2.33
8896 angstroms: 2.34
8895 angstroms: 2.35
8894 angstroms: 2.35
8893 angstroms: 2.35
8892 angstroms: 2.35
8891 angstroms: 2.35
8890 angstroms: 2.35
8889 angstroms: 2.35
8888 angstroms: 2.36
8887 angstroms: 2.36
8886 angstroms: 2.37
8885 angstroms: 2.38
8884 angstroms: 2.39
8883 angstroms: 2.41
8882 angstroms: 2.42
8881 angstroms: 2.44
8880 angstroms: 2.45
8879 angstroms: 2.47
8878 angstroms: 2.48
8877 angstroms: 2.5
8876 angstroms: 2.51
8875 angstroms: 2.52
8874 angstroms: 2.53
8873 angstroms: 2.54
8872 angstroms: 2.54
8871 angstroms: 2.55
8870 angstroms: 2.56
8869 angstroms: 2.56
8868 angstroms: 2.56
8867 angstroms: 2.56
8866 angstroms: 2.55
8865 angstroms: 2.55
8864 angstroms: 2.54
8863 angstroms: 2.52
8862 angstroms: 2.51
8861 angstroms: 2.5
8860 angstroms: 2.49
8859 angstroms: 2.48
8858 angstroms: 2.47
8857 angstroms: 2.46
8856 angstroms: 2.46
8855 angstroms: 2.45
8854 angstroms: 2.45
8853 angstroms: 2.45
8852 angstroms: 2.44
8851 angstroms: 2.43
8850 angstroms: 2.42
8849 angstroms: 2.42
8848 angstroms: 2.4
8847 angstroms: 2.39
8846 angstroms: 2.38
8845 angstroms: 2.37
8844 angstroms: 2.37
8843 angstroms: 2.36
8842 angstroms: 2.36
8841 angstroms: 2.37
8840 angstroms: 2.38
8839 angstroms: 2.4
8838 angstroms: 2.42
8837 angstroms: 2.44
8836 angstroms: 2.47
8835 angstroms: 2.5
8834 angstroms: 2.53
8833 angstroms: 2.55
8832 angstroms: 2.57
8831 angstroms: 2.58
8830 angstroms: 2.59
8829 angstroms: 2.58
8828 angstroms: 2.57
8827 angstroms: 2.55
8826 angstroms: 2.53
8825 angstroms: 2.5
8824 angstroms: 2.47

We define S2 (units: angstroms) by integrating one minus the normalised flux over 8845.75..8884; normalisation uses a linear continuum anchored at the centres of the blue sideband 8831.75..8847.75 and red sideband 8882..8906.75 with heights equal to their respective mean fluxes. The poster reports -1.6 angstroms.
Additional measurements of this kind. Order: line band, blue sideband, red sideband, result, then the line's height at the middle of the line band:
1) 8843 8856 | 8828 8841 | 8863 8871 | 0.6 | 2.52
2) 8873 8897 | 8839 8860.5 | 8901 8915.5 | -0.8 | 2.33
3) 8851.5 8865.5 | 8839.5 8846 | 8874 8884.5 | -0.4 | 2.41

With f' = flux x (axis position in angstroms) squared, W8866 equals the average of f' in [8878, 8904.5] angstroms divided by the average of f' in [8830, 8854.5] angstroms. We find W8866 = 0.98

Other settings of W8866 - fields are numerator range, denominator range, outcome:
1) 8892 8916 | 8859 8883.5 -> 0.92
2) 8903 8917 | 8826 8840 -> 0.93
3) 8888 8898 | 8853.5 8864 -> 0.95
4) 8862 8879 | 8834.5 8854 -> 1.06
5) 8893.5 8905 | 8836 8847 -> 0.98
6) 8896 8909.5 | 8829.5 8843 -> 0.93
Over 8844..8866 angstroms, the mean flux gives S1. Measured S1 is 2.46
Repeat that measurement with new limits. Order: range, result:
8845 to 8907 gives 2.42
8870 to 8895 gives 2.43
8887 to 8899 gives 2.34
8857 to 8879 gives 2.52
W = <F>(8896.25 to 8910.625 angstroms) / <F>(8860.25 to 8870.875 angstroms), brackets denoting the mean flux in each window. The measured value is 0.89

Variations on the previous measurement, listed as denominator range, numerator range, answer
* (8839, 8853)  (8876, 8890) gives 1.01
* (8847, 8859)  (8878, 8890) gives 0.98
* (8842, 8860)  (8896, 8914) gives 0.94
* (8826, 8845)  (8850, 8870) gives 1.01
